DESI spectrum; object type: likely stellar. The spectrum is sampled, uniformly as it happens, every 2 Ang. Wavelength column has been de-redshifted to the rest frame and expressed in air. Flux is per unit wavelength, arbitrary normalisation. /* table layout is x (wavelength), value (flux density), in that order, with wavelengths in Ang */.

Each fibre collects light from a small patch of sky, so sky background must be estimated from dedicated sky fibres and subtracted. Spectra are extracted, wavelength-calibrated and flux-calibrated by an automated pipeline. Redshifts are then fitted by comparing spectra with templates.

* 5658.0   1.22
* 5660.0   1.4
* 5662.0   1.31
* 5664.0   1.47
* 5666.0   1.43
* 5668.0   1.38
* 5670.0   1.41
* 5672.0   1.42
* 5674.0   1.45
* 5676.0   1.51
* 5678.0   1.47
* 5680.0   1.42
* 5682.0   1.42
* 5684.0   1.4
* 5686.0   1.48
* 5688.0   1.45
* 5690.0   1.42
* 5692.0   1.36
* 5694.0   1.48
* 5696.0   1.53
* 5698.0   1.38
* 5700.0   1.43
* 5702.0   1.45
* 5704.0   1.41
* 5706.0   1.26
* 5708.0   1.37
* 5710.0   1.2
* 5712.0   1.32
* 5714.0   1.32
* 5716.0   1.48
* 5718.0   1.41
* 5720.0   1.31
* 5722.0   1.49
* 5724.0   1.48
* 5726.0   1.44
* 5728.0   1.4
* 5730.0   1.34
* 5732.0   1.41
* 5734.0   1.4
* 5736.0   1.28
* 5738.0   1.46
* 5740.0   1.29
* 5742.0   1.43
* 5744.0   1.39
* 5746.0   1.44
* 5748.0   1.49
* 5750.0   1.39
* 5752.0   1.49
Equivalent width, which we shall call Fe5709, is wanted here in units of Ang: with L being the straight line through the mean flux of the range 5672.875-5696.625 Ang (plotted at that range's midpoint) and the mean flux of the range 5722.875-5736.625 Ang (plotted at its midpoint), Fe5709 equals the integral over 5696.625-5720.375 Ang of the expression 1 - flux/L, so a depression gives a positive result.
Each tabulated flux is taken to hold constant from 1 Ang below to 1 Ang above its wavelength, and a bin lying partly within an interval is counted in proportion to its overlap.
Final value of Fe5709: 0.9 Ang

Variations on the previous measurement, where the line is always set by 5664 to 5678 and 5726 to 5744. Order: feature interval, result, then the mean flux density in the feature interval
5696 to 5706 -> 0.0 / 1.41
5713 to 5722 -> 0.0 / 1.39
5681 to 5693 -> 0.0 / 1.42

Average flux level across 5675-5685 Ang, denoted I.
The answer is 1.44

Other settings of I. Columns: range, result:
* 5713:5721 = 1.38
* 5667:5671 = 1.4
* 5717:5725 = 1.42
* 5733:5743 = 1.37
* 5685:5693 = 1.43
